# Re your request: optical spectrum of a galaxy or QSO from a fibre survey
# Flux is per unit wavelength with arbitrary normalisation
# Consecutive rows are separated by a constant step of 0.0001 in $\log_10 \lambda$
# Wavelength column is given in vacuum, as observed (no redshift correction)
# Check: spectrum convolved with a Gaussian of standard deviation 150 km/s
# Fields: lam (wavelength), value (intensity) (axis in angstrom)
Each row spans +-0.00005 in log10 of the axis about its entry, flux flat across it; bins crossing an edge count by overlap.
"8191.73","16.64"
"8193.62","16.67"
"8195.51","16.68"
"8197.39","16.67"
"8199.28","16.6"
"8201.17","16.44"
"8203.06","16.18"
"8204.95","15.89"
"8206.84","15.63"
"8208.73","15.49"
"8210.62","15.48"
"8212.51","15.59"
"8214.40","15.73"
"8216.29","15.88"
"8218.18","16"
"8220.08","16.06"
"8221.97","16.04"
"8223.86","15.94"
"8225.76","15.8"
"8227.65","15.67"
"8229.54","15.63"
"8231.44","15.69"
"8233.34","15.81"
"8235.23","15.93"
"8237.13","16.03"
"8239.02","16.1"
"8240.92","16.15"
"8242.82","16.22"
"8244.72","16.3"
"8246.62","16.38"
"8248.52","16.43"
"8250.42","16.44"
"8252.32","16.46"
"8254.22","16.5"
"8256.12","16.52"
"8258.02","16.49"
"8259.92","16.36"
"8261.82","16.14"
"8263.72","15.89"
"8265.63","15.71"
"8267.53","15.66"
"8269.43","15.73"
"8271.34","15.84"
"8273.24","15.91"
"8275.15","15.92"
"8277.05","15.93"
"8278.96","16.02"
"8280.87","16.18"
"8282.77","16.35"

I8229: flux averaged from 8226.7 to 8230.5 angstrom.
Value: 15.7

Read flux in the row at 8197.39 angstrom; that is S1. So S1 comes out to 16.67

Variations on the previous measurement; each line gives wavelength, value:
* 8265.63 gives 15.71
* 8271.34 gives 15.84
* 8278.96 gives 16.02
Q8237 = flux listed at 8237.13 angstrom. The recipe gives 16.03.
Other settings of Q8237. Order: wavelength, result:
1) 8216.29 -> 15.88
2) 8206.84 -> 15.63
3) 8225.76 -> 15.8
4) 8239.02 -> 16.1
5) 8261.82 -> 16.14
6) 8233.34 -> 15.81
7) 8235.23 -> 15.93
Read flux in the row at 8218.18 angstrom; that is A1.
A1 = 16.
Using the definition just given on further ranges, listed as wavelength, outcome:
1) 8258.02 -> 16.49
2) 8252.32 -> 16.46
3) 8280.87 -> 16.18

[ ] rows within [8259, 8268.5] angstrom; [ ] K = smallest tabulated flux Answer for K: 15.66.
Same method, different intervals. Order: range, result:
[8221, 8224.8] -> 15.94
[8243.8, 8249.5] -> 16.3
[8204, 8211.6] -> 15.48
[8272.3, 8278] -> 15.91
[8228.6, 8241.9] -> 15.63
